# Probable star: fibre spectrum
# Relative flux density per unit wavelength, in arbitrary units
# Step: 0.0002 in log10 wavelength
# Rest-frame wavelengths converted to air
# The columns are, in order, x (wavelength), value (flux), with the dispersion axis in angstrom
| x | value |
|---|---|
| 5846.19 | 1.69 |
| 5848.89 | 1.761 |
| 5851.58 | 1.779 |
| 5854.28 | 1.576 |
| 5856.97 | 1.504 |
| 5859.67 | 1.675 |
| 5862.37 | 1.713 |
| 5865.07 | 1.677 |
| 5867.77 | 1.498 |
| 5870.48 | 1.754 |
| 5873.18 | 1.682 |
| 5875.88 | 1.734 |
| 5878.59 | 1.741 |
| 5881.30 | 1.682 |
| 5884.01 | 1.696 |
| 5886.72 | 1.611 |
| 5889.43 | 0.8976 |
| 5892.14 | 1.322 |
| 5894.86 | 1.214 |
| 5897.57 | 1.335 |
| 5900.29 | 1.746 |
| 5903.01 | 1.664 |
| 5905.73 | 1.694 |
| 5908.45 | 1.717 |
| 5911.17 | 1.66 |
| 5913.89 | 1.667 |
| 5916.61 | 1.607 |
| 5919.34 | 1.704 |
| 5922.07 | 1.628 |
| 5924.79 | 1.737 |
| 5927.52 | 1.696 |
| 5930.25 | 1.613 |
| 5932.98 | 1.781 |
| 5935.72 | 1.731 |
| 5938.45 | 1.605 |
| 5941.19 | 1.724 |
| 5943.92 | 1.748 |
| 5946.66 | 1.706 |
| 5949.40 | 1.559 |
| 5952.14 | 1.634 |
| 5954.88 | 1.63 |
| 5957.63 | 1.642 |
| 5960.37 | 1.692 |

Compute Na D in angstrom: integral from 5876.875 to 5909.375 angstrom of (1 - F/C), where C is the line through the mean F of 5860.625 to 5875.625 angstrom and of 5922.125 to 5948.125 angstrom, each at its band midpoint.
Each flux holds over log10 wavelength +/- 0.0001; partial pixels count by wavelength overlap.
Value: 3.00 angstrom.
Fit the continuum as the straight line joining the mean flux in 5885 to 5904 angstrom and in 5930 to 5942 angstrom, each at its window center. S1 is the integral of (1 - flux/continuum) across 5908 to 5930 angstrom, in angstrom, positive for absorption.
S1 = -1.4 angstrom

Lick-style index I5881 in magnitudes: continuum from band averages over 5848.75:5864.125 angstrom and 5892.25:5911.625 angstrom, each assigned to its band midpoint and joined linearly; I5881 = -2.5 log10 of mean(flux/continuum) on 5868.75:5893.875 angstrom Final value 0.03 mag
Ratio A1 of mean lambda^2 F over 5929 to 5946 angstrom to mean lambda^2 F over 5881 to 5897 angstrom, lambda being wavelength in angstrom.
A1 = 1.3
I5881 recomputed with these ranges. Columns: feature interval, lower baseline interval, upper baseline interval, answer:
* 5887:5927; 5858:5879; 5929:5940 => 0.09 mag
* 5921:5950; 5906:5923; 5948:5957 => -0.03 mag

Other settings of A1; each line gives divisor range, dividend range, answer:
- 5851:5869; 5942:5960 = 1.05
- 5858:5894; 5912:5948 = 1.09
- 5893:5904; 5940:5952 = 1.16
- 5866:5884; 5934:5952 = 1.02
